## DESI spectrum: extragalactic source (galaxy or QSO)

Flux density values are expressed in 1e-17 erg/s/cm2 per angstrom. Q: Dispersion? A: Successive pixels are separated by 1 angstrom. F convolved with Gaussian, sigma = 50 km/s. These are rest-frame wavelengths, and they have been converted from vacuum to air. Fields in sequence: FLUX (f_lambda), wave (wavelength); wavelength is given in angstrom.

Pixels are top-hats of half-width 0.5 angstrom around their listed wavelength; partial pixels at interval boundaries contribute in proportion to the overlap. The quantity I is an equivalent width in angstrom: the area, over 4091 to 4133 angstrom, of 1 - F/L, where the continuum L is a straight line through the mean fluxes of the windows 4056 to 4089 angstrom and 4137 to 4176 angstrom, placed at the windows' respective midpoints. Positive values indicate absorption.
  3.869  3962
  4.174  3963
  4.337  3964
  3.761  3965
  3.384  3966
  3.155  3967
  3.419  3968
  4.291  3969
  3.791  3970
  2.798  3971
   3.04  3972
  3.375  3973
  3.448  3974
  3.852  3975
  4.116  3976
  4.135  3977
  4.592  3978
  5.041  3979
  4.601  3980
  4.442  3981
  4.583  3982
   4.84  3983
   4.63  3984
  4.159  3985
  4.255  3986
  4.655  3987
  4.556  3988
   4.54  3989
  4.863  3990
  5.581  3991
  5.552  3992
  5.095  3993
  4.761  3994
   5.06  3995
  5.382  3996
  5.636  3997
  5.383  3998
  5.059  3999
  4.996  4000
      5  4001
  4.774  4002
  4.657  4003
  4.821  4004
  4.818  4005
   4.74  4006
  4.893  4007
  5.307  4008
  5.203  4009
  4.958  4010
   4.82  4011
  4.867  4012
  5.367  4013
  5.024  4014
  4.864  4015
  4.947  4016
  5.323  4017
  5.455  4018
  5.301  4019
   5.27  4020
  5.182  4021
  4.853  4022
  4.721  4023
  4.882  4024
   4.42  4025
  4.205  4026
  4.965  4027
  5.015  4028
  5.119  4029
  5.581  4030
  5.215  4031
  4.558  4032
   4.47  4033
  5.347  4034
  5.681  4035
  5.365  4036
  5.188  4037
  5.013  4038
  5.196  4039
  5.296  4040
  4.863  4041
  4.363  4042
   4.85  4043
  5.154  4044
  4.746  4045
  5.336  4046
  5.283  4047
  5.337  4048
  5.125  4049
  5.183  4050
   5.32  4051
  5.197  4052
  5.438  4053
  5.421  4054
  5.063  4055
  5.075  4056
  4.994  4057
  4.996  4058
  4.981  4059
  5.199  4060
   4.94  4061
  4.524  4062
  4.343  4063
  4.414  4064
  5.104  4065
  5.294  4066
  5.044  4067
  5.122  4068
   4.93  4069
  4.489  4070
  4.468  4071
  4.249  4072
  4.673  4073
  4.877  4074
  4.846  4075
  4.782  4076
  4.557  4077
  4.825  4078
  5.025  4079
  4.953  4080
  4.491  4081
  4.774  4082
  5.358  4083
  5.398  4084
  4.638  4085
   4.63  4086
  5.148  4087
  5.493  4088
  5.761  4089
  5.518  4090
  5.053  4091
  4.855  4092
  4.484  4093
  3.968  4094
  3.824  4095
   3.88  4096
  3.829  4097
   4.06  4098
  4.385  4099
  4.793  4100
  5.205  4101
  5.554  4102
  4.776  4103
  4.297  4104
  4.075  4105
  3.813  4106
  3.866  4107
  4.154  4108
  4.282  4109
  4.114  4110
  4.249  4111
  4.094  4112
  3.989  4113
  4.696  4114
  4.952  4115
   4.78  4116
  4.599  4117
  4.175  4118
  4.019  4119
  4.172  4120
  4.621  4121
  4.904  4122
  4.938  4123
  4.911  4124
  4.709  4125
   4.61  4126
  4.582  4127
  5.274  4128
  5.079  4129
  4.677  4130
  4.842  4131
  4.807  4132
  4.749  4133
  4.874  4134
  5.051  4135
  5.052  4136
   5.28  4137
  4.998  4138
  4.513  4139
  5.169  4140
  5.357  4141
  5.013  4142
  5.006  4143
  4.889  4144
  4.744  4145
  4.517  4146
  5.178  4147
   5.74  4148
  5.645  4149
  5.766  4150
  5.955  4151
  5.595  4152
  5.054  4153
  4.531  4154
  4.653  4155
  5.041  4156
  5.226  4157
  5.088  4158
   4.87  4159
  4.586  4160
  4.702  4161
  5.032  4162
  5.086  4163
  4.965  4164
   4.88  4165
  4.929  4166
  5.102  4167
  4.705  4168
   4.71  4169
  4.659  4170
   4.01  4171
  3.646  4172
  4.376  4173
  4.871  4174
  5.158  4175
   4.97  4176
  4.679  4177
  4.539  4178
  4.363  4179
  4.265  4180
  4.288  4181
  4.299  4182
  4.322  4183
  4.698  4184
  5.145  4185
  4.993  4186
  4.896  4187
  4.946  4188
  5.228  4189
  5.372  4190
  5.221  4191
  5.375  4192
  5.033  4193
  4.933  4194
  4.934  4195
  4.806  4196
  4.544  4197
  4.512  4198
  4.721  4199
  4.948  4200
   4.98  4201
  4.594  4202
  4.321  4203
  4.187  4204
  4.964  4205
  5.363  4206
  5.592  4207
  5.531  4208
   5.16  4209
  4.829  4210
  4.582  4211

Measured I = 3.6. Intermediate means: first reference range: 4.88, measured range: 4.5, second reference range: 4.95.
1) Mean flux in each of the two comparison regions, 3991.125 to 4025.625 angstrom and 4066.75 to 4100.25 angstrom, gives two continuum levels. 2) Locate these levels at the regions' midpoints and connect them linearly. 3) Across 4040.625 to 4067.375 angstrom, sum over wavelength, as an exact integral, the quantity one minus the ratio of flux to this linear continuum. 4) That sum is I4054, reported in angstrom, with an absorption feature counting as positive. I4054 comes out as -0.90 angstrom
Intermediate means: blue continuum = 5.04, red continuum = 4.74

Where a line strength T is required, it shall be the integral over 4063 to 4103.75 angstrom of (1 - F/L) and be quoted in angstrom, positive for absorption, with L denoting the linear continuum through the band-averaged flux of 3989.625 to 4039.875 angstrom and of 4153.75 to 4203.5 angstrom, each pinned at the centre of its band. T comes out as 1.3 angstrom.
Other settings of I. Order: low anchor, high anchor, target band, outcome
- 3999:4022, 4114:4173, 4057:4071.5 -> 0.33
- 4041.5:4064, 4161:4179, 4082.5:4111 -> 1.75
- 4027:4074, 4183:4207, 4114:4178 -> 0.86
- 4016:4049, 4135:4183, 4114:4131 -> 0.82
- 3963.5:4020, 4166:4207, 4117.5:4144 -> -0.61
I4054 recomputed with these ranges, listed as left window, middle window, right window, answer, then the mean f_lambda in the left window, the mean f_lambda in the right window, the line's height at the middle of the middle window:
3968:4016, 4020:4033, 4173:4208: -0.6 angstrom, 4.65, 4.83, 4.68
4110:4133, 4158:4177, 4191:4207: 0.0 angstrom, 4.61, 4.85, 4.75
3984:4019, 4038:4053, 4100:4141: -0.7 angstrom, 4.98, 4.65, 4.86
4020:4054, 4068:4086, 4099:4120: -0.3 angstrom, 5.05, 4.42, 4.7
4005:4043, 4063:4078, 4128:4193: 0.7 angstrom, 5.02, 4.91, 4.98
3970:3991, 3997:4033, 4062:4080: -4.4 angstrom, 4.25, 4.77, 4.45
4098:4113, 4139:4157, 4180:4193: -2.0 angstrom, 4.38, 4.88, 4.64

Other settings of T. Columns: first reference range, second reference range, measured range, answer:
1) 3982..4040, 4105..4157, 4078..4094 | -0.4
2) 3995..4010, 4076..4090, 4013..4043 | 0.1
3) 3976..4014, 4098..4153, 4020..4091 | -2.3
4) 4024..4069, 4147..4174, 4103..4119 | 2.2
